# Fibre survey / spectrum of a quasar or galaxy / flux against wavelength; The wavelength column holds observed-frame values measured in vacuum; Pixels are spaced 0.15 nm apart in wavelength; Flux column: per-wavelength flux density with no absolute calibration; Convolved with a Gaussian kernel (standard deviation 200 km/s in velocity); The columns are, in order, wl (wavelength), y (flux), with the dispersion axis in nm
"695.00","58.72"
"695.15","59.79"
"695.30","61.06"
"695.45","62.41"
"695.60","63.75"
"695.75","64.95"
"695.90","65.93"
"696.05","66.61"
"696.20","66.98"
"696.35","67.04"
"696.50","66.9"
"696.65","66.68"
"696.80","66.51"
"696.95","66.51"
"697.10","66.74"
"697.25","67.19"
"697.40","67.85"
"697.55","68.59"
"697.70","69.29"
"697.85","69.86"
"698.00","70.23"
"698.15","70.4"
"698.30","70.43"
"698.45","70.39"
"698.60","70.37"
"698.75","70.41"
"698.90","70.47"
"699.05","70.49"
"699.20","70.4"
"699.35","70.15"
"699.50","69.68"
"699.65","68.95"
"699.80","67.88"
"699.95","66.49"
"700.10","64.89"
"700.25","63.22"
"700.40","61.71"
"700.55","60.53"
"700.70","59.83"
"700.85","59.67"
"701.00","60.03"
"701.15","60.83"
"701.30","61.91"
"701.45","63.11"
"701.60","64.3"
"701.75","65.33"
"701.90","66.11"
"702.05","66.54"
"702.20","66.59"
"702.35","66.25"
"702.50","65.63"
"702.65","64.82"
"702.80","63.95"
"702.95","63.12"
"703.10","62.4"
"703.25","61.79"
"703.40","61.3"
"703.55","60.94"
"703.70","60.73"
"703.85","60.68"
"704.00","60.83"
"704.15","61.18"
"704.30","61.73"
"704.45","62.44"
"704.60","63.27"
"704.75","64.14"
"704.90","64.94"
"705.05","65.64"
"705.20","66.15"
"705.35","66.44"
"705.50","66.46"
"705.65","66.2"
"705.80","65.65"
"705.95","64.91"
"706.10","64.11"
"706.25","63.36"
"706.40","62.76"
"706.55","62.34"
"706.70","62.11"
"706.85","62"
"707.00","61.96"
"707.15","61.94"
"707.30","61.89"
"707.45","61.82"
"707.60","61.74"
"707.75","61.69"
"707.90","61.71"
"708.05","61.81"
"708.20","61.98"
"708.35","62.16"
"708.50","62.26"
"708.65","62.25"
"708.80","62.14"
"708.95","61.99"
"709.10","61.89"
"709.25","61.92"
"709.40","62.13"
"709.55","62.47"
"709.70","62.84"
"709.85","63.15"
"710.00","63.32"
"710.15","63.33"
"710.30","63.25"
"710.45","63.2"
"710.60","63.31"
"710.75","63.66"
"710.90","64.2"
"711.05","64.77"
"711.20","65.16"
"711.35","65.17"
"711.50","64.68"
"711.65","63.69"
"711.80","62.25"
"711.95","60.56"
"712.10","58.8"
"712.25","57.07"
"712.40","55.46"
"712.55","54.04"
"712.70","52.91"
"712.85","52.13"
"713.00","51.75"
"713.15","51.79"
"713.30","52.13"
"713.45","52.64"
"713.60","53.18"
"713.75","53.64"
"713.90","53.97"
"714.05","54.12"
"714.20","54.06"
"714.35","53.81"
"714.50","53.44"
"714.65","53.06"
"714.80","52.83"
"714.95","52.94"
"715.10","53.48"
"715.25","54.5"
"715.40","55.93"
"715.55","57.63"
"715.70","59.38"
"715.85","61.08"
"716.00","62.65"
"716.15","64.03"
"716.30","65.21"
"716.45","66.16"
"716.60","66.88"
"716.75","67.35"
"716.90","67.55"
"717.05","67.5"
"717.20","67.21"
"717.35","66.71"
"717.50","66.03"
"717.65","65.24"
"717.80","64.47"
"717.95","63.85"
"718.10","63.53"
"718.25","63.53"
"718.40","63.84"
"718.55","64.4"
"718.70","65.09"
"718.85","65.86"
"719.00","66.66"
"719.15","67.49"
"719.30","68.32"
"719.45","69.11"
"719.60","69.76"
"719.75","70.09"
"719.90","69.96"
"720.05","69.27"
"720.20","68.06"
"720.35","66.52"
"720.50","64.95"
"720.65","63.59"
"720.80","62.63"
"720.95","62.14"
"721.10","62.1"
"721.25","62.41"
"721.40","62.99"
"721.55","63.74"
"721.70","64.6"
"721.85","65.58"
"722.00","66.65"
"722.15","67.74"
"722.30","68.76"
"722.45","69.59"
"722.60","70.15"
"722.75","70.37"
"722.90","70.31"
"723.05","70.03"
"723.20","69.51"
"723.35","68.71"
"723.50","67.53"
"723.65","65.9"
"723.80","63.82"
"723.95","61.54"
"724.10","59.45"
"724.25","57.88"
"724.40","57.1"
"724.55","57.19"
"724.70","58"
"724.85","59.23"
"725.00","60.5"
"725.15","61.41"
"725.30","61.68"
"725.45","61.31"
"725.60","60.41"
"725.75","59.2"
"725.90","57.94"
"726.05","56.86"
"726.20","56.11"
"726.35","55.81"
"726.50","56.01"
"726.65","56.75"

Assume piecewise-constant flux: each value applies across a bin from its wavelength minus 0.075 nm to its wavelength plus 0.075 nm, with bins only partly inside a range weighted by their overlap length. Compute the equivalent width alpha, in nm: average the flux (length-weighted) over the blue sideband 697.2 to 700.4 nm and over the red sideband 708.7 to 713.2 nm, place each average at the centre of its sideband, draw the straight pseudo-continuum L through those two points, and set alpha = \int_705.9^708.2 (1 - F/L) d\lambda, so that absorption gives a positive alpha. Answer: 0.04 nm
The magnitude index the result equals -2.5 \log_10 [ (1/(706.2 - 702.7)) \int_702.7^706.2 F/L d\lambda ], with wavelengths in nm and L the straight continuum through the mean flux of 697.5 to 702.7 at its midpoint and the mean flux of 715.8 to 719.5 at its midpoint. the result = 0.05 mag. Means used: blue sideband 66.4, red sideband 65.6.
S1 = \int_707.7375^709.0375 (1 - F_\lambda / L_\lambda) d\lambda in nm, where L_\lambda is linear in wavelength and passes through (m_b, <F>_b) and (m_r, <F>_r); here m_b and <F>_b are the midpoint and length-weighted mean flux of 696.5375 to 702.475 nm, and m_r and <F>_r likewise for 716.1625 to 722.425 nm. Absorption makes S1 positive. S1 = 0.08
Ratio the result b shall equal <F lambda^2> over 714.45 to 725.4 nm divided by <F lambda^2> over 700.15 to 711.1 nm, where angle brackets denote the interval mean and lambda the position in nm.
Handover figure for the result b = 1.06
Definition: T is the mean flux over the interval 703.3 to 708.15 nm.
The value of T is 63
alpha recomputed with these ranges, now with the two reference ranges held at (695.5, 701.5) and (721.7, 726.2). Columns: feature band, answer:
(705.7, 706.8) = 0.034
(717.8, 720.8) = -0.108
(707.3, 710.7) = 0.153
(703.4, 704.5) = 0.079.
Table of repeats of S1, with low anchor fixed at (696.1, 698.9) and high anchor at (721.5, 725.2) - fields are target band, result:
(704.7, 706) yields 0.032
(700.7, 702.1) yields 0.104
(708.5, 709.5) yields 0.070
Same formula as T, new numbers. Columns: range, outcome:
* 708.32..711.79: 63.2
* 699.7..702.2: 63.4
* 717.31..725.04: 65.3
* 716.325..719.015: 65.6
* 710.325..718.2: 59.7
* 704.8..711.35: 63.3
